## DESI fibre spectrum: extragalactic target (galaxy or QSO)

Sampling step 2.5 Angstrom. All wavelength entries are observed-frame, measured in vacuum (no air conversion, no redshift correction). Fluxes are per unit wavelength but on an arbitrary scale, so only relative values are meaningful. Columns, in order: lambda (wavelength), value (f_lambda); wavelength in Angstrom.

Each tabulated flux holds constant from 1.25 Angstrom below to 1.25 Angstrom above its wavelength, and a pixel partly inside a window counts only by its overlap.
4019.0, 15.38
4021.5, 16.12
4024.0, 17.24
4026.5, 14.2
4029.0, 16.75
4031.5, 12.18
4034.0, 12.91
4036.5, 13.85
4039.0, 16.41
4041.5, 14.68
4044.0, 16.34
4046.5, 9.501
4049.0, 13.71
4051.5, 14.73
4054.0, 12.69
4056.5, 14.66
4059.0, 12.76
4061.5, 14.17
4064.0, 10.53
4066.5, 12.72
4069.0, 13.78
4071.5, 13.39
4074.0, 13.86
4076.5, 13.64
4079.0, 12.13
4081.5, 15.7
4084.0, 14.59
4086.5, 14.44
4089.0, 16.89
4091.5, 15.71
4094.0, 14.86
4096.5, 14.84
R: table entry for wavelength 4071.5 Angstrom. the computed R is 13.39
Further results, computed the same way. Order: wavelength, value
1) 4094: 14.86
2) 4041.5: 14.68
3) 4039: 16.41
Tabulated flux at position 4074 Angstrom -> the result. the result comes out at 13.86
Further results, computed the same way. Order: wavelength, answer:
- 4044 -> 16.34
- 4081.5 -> 15.7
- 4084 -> 14.59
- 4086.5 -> 14.44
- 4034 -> 12.91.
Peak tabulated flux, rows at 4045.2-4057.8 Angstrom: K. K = 14.73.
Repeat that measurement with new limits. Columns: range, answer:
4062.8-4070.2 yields 13.78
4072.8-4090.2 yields 16.89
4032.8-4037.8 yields 13.85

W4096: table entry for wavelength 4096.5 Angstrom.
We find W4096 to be 14.84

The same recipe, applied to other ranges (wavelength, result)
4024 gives 17.24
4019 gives 15.38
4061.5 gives 14.17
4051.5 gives 14.73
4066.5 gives 12.72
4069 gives 13.78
